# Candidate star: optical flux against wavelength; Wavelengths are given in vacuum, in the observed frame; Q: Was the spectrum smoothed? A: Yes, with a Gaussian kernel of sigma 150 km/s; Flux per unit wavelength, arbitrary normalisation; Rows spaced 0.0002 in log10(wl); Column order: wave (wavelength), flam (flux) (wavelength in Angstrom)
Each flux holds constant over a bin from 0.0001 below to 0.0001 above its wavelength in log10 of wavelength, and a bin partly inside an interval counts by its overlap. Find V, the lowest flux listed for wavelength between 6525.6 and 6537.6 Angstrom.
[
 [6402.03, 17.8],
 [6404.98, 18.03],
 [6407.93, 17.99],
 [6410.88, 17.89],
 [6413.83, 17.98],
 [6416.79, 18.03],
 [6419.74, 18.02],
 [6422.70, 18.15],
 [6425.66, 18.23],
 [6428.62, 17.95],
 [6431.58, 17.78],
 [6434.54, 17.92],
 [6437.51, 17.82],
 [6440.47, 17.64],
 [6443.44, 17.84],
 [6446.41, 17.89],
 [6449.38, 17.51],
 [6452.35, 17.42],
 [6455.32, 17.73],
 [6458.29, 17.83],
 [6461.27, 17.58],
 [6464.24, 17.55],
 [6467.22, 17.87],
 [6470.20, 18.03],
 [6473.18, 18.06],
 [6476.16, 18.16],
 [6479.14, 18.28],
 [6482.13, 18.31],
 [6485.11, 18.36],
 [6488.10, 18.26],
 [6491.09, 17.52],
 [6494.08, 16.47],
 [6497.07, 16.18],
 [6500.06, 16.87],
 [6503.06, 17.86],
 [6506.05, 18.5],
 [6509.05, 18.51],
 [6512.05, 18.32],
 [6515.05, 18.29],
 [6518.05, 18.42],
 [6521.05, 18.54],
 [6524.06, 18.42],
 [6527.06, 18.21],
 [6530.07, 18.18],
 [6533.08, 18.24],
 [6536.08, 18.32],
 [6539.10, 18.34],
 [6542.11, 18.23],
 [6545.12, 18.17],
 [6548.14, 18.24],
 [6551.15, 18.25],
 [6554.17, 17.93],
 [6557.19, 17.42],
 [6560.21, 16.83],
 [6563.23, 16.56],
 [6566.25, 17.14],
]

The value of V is 18.18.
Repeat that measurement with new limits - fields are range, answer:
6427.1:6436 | 17.78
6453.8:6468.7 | 17.55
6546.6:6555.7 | 17.93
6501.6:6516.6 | 17.86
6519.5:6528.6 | 18.21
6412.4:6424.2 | 17.98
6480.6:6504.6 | 16.18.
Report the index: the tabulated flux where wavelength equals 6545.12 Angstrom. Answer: 18.17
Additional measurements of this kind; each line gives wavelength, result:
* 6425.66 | 18.23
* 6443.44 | 17.84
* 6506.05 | 18.5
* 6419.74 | 18.02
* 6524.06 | 18.42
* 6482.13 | 18.31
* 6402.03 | 17.8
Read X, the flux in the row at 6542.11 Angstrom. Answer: 18.23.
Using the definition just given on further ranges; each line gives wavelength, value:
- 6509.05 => 18.51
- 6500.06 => 16.87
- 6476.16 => 18.16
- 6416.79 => 18.03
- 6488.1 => 18.26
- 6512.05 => 18.32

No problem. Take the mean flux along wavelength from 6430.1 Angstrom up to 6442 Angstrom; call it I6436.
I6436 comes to 17.8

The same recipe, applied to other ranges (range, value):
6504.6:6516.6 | 18.4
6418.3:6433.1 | 18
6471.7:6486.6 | 18.2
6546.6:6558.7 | 18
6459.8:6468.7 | 17.7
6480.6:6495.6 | 17.8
